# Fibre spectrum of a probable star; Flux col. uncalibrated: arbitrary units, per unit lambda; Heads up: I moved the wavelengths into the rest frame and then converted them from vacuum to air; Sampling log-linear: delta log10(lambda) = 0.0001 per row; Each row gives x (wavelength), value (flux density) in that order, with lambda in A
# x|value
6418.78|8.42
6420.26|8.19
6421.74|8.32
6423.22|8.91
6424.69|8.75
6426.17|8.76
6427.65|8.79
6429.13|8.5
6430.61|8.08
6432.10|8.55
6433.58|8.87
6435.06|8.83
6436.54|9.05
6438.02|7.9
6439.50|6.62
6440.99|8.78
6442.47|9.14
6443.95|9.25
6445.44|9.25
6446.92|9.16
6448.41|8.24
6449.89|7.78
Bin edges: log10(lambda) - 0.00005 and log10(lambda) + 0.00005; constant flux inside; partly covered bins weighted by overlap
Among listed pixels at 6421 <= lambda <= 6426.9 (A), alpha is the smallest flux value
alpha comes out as 8.32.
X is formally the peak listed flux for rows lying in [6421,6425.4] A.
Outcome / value 8.91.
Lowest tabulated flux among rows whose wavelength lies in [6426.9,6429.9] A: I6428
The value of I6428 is 8.5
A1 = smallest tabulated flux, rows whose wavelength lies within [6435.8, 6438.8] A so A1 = 7.9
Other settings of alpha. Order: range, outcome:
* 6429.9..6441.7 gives 6.62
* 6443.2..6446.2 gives 9.25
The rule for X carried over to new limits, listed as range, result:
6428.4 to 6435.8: 8.87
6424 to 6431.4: 8.79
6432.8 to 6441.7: 9.05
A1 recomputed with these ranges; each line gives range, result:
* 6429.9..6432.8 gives 8.08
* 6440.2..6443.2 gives 8.78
